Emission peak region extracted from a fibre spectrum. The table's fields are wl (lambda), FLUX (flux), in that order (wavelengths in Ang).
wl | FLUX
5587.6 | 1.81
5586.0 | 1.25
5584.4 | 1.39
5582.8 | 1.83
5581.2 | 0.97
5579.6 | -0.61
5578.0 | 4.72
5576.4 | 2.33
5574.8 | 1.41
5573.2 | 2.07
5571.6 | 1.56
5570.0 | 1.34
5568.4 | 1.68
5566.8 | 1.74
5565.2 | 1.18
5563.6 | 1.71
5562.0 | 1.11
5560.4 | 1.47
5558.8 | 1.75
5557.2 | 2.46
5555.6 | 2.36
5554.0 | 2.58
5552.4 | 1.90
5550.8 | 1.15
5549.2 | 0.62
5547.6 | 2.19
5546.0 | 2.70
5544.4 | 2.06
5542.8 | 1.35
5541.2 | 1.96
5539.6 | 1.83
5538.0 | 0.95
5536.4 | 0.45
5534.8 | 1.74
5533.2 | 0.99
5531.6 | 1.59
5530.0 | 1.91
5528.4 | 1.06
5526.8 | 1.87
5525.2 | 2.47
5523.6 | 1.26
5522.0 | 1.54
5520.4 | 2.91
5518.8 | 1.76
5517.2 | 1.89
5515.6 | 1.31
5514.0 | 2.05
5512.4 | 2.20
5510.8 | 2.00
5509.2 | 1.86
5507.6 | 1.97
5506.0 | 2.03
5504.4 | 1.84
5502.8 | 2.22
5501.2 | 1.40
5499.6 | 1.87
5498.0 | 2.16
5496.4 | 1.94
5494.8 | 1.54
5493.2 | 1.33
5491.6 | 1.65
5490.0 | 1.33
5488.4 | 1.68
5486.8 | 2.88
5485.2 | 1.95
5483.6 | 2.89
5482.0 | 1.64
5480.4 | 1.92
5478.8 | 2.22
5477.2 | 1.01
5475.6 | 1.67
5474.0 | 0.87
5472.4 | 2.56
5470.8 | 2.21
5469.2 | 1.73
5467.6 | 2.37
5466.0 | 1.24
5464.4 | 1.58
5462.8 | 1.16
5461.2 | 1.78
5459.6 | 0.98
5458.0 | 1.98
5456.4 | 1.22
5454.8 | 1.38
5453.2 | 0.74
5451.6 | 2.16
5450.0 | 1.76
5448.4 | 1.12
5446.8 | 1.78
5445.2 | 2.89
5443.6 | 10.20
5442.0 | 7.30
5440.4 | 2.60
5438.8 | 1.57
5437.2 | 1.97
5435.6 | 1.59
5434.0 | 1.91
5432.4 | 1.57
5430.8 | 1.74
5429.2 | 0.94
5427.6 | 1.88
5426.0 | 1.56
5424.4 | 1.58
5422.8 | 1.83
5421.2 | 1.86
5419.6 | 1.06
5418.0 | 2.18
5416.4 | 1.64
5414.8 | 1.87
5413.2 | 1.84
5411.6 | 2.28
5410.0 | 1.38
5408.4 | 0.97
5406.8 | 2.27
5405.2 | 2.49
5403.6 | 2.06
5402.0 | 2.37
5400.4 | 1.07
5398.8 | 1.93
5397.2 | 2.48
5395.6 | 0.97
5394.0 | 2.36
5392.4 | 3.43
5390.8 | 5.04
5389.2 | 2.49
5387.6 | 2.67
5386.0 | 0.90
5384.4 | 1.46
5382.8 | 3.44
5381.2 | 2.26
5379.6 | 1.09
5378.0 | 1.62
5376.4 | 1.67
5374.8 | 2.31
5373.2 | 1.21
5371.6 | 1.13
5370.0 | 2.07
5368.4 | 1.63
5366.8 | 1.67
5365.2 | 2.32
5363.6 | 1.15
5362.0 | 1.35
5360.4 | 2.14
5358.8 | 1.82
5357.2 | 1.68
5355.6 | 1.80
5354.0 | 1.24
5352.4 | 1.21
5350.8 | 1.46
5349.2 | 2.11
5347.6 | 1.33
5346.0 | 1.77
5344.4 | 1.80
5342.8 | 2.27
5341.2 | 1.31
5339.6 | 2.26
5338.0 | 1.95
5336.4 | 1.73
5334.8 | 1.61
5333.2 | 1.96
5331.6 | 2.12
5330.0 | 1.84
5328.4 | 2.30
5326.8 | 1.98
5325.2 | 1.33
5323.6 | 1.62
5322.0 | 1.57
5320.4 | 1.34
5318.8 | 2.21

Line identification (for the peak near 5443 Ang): [O III] 5007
